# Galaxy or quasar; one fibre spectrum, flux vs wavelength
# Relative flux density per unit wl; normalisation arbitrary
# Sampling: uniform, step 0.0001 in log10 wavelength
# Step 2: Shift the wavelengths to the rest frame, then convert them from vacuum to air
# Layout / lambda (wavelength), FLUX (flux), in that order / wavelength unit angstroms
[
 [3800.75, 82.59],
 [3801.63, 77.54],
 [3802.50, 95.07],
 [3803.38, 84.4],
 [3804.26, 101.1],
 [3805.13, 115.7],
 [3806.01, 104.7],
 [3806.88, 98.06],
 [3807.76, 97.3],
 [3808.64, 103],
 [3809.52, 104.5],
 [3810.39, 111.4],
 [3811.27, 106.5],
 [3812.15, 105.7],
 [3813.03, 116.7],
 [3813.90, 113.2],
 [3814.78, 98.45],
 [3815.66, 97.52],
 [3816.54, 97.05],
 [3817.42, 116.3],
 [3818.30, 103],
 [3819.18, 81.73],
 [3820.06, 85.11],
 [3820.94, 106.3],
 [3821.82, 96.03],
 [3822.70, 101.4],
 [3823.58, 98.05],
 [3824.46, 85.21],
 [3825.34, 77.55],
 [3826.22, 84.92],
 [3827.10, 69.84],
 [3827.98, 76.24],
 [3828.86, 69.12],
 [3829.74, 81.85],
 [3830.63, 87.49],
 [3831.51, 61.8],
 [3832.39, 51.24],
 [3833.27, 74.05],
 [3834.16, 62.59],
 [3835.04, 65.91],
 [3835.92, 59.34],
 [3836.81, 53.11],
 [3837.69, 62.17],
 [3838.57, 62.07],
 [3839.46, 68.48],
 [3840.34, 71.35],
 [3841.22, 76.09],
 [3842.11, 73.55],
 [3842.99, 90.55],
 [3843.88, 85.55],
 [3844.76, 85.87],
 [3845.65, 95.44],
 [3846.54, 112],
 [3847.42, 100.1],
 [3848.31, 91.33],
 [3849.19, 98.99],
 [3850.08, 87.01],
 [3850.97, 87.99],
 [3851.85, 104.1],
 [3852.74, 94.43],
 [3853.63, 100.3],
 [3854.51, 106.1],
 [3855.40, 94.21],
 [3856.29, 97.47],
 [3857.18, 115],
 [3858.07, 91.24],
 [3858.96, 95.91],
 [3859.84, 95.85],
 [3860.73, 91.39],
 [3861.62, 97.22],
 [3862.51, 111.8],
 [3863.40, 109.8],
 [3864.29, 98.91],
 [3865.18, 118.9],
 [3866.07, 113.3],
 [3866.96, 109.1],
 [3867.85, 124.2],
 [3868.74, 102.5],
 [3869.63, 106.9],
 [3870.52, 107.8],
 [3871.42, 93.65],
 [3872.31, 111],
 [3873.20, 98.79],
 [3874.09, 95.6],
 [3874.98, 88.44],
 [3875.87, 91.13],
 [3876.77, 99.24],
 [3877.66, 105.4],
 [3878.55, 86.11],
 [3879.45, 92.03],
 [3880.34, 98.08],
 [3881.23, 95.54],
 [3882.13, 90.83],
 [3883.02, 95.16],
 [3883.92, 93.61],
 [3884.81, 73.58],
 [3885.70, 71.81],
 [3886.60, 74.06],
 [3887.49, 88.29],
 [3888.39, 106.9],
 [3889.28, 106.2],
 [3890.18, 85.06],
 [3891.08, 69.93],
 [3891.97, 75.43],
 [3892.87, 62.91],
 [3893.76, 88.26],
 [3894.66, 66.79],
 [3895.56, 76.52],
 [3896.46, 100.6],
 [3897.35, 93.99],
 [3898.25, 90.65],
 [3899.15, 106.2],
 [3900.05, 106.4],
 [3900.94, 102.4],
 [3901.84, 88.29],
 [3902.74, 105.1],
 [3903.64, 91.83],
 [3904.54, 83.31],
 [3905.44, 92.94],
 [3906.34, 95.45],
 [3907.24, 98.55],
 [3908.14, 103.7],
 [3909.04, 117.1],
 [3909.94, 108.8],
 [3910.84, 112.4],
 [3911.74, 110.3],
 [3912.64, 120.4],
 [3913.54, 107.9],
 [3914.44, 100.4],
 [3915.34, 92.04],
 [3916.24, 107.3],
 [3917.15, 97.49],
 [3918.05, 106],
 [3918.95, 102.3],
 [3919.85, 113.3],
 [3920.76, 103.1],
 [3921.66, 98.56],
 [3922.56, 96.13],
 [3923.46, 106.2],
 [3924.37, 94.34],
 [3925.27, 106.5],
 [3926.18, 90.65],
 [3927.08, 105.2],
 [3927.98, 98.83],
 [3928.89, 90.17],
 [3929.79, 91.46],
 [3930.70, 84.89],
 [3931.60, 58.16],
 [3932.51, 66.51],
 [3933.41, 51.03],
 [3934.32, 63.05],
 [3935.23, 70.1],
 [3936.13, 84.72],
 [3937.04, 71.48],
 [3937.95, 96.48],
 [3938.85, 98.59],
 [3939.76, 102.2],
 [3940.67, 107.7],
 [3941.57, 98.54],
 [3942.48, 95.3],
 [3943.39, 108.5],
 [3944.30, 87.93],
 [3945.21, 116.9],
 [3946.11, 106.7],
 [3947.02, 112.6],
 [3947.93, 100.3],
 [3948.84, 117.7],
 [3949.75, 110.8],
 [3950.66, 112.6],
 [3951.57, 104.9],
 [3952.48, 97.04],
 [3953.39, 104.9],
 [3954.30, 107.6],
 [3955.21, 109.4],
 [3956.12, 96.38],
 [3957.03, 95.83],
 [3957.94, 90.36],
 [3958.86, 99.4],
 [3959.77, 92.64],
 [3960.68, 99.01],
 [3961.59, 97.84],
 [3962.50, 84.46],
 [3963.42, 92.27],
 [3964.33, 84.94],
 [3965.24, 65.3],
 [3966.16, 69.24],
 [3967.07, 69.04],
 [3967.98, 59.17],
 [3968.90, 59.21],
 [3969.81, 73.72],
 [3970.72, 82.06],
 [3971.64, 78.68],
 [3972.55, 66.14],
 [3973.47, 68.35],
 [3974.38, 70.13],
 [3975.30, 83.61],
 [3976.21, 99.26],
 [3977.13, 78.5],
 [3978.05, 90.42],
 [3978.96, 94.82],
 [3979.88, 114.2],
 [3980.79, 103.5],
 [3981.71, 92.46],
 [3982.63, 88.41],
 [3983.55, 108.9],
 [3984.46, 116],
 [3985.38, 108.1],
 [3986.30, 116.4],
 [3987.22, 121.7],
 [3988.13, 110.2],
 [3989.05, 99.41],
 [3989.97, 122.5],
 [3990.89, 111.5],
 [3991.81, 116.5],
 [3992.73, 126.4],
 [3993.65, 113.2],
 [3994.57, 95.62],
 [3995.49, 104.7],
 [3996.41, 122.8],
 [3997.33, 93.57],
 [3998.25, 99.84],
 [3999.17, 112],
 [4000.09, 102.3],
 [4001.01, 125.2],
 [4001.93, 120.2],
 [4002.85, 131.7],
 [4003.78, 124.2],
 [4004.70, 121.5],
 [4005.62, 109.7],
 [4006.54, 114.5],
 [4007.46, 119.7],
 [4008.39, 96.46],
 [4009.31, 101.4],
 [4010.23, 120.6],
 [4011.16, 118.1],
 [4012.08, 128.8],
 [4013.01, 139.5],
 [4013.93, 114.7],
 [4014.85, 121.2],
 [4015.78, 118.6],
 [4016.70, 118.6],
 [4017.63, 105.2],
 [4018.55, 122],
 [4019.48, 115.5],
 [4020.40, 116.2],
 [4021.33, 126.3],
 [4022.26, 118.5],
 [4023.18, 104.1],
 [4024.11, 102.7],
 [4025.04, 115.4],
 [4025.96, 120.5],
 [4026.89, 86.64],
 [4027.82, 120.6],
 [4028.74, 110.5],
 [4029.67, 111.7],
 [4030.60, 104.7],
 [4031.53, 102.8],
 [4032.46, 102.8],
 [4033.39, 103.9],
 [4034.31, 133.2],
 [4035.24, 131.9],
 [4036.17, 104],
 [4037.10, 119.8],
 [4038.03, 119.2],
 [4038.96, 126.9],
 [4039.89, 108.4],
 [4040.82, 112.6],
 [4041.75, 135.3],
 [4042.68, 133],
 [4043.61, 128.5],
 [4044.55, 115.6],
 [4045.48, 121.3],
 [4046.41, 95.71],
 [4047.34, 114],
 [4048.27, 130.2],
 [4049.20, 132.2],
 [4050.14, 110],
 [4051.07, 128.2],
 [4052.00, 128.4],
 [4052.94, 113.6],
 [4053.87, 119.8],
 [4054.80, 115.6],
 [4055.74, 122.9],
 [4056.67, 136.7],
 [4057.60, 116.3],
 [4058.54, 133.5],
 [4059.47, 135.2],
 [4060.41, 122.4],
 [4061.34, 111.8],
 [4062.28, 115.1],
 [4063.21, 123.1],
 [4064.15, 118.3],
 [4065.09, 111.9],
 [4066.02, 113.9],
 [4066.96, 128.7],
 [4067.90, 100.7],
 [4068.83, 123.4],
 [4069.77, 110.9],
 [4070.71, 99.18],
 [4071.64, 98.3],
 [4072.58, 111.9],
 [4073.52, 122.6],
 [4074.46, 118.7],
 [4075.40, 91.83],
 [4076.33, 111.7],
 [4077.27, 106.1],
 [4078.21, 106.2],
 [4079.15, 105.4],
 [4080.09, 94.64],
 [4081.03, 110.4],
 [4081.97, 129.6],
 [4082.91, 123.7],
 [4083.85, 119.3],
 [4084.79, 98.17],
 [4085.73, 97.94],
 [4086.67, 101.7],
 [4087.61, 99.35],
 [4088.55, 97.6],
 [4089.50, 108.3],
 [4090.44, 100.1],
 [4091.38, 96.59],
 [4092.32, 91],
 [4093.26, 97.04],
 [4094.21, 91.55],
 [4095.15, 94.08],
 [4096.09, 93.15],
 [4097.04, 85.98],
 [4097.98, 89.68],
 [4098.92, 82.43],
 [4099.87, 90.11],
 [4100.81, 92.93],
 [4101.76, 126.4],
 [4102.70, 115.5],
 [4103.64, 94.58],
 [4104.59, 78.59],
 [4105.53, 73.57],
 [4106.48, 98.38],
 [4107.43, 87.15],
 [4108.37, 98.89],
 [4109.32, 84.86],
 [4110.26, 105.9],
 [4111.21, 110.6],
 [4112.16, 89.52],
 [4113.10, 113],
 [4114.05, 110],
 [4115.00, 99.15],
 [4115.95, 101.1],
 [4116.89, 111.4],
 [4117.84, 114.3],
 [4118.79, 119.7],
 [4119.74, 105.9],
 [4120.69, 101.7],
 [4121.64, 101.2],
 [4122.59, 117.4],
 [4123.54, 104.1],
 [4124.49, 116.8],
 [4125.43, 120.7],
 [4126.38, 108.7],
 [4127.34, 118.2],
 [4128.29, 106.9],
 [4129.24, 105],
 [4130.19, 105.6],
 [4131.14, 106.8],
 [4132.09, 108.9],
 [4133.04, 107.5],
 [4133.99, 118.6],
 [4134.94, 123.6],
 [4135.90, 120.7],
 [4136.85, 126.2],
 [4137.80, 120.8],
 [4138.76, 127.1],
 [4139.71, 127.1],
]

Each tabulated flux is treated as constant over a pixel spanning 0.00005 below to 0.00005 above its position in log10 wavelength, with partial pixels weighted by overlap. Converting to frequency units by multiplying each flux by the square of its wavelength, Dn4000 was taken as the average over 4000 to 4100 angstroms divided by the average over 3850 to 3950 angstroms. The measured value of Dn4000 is 1.27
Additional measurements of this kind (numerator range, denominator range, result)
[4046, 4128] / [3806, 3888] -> 1.32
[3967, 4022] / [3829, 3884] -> 1.24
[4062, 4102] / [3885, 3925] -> 1.20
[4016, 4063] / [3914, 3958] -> 1.28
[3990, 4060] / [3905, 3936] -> 1.29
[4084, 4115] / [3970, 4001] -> 1.02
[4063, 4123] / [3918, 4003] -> 1.15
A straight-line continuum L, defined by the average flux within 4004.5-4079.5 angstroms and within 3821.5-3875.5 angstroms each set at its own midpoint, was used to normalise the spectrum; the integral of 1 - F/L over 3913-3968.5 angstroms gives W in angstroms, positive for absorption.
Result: 4.3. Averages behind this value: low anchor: 89.9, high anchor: 116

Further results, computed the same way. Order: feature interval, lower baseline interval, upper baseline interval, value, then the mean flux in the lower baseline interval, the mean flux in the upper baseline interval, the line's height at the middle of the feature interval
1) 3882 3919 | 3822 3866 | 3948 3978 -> -3.0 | 86.7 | 88.3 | 87.4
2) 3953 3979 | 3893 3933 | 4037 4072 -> 5.1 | 96.9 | 119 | 105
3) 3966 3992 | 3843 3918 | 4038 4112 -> 2.8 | 96.9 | 109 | 103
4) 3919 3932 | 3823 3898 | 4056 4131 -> -0.3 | 89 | 106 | 93.8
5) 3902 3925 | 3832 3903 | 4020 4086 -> -1.3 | 91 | 115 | 97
